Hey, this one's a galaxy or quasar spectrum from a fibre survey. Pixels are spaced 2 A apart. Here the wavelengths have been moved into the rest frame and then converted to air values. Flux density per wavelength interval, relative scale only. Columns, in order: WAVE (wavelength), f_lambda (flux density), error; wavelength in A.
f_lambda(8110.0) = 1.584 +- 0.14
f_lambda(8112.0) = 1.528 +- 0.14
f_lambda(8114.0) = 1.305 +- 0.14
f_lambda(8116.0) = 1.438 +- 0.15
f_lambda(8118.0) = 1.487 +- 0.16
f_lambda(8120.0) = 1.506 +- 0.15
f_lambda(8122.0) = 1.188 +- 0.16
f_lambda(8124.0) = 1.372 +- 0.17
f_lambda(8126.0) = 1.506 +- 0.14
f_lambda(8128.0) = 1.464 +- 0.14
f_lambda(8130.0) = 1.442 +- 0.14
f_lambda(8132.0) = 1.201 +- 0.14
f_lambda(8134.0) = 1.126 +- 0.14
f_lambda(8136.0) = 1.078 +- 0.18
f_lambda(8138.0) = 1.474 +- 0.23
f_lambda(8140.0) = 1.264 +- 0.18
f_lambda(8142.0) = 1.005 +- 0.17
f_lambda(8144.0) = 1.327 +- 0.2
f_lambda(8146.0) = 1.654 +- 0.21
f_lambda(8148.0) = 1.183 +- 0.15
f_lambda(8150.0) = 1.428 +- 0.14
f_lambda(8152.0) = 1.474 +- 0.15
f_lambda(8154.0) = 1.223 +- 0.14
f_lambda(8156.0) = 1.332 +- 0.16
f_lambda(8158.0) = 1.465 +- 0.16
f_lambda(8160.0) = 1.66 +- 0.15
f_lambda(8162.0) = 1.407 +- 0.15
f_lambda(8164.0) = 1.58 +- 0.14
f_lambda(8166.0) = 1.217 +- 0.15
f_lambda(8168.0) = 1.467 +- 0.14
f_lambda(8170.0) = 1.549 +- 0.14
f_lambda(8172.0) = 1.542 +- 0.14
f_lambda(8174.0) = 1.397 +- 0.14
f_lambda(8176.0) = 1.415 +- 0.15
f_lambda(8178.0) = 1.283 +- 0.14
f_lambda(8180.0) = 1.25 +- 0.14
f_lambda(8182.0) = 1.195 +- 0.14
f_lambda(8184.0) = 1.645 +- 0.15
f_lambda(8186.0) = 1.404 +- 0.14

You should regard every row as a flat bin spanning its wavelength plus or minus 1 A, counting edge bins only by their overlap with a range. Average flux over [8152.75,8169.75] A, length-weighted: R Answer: 1.43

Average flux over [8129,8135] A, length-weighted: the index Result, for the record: 1.26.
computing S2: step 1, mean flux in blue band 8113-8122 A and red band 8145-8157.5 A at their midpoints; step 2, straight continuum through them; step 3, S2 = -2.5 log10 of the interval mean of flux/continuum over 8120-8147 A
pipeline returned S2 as 0.06 mag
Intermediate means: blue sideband 1.41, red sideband 1.39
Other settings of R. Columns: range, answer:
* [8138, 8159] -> 1.34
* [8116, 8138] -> 1.35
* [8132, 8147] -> 1.27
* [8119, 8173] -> 1.38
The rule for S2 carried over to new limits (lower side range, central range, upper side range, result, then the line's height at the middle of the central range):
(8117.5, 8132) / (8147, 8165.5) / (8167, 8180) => 0.007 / 1.42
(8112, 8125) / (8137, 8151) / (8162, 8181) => 0.054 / 1.4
